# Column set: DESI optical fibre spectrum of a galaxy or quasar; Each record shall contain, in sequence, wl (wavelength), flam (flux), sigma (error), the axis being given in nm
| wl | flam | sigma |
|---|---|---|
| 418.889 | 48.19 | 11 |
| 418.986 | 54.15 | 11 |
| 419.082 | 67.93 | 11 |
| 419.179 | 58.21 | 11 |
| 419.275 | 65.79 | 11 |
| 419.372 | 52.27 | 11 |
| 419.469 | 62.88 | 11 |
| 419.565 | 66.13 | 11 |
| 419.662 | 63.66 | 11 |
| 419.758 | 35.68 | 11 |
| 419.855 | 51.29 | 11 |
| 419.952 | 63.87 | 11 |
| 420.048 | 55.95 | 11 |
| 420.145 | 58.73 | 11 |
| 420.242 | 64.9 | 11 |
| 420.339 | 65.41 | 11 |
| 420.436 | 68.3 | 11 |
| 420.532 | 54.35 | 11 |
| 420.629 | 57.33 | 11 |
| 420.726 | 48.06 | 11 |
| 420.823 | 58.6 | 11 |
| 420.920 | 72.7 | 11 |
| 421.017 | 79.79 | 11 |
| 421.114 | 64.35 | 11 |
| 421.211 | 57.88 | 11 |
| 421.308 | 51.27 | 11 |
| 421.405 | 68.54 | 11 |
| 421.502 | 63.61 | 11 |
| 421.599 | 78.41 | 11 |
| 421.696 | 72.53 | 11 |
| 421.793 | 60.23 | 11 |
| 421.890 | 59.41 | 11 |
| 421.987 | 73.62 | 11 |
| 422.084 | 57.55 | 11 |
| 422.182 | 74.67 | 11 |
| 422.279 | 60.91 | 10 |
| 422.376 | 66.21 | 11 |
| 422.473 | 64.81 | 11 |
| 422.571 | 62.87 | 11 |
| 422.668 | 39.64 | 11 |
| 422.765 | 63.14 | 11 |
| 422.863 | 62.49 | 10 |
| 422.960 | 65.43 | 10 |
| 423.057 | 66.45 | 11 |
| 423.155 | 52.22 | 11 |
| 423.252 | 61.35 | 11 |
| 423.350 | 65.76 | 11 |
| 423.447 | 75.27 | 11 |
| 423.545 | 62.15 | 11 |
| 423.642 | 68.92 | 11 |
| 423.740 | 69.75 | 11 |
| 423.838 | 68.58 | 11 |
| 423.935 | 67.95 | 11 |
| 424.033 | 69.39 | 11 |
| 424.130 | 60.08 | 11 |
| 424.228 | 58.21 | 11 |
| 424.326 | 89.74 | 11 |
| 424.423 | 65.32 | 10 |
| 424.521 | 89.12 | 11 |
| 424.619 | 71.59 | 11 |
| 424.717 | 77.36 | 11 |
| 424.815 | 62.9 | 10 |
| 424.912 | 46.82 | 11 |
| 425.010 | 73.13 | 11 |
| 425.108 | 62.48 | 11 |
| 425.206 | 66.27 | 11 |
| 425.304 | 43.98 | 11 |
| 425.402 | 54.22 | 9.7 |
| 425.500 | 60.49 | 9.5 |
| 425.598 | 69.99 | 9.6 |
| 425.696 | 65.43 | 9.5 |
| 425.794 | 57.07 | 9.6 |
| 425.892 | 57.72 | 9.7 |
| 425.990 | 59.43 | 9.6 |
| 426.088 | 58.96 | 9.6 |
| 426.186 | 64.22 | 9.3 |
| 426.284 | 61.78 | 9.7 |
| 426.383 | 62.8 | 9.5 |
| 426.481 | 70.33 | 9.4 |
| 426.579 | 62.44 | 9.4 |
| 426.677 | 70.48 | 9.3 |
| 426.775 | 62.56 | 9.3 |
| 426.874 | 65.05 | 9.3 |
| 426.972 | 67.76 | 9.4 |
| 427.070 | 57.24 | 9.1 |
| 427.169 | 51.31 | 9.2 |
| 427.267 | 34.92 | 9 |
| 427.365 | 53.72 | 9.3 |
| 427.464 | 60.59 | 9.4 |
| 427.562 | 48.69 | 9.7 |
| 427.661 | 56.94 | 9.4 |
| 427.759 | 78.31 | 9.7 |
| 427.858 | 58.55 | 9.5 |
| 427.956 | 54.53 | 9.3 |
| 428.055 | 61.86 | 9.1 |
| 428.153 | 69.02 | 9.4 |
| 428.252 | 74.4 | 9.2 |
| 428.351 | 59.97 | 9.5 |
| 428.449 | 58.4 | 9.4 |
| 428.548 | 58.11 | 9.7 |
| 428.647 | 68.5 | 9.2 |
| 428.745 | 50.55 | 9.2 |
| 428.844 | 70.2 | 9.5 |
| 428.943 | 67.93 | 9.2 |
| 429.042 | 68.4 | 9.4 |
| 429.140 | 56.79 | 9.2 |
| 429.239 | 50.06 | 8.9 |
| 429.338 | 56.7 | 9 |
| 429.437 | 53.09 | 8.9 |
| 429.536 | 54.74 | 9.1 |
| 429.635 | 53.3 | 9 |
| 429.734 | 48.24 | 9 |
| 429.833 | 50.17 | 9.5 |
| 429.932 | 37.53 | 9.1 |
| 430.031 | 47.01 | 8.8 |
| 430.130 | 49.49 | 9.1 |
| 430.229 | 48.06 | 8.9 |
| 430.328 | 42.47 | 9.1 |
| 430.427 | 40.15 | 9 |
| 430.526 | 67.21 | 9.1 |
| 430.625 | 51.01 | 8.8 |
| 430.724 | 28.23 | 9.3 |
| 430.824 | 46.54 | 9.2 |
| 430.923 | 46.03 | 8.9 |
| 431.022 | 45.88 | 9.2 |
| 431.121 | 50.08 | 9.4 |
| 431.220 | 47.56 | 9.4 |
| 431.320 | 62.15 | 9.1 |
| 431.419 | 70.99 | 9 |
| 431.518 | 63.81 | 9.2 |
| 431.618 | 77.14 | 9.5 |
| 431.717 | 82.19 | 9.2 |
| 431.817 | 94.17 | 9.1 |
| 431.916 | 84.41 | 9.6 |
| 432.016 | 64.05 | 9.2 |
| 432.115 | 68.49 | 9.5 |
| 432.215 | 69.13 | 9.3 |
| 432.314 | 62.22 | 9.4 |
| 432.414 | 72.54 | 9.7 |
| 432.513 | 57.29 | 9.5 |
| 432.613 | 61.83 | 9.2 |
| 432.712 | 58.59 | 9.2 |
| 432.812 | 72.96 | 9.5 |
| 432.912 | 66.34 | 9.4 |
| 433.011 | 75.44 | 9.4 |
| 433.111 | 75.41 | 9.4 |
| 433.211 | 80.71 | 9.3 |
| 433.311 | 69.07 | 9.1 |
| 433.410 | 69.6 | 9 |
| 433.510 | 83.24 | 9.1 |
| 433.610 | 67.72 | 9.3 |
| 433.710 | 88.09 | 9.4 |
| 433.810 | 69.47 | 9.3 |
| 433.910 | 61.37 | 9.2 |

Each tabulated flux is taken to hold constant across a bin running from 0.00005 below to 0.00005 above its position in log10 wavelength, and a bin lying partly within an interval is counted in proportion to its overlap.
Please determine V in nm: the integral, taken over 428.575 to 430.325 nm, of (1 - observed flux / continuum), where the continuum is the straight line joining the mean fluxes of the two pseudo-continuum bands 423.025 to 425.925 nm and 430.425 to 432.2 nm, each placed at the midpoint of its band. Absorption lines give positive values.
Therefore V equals 0.22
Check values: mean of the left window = 65.3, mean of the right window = 61.3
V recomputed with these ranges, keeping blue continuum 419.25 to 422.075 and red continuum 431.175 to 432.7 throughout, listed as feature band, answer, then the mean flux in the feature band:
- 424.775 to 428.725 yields 0.300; 60.7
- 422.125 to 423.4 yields 0.024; 62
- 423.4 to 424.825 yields -0.147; 70.6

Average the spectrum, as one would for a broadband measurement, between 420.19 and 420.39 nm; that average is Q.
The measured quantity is 64.9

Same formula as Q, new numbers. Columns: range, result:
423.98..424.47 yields 68.6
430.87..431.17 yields 47.4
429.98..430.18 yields 48.2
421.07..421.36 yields 57.9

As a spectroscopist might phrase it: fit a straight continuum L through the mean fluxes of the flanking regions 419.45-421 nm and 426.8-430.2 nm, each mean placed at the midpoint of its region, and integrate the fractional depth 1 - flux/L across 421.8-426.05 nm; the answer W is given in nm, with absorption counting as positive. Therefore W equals -0.417 nm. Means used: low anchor 59.6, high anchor 57.4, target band 64.4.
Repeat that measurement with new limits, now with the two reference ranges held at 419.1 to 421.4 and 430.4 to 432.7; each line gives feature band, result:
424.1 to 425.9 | -0.13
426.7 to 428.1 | 0.07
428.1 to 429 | -0.04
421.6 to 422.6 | -0.09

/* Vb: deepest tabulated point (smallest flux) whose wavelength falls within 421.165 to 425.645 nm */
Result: 39.64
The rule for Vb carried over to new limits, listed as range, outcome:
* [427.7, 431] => 28.23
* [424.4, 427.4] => 34.92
